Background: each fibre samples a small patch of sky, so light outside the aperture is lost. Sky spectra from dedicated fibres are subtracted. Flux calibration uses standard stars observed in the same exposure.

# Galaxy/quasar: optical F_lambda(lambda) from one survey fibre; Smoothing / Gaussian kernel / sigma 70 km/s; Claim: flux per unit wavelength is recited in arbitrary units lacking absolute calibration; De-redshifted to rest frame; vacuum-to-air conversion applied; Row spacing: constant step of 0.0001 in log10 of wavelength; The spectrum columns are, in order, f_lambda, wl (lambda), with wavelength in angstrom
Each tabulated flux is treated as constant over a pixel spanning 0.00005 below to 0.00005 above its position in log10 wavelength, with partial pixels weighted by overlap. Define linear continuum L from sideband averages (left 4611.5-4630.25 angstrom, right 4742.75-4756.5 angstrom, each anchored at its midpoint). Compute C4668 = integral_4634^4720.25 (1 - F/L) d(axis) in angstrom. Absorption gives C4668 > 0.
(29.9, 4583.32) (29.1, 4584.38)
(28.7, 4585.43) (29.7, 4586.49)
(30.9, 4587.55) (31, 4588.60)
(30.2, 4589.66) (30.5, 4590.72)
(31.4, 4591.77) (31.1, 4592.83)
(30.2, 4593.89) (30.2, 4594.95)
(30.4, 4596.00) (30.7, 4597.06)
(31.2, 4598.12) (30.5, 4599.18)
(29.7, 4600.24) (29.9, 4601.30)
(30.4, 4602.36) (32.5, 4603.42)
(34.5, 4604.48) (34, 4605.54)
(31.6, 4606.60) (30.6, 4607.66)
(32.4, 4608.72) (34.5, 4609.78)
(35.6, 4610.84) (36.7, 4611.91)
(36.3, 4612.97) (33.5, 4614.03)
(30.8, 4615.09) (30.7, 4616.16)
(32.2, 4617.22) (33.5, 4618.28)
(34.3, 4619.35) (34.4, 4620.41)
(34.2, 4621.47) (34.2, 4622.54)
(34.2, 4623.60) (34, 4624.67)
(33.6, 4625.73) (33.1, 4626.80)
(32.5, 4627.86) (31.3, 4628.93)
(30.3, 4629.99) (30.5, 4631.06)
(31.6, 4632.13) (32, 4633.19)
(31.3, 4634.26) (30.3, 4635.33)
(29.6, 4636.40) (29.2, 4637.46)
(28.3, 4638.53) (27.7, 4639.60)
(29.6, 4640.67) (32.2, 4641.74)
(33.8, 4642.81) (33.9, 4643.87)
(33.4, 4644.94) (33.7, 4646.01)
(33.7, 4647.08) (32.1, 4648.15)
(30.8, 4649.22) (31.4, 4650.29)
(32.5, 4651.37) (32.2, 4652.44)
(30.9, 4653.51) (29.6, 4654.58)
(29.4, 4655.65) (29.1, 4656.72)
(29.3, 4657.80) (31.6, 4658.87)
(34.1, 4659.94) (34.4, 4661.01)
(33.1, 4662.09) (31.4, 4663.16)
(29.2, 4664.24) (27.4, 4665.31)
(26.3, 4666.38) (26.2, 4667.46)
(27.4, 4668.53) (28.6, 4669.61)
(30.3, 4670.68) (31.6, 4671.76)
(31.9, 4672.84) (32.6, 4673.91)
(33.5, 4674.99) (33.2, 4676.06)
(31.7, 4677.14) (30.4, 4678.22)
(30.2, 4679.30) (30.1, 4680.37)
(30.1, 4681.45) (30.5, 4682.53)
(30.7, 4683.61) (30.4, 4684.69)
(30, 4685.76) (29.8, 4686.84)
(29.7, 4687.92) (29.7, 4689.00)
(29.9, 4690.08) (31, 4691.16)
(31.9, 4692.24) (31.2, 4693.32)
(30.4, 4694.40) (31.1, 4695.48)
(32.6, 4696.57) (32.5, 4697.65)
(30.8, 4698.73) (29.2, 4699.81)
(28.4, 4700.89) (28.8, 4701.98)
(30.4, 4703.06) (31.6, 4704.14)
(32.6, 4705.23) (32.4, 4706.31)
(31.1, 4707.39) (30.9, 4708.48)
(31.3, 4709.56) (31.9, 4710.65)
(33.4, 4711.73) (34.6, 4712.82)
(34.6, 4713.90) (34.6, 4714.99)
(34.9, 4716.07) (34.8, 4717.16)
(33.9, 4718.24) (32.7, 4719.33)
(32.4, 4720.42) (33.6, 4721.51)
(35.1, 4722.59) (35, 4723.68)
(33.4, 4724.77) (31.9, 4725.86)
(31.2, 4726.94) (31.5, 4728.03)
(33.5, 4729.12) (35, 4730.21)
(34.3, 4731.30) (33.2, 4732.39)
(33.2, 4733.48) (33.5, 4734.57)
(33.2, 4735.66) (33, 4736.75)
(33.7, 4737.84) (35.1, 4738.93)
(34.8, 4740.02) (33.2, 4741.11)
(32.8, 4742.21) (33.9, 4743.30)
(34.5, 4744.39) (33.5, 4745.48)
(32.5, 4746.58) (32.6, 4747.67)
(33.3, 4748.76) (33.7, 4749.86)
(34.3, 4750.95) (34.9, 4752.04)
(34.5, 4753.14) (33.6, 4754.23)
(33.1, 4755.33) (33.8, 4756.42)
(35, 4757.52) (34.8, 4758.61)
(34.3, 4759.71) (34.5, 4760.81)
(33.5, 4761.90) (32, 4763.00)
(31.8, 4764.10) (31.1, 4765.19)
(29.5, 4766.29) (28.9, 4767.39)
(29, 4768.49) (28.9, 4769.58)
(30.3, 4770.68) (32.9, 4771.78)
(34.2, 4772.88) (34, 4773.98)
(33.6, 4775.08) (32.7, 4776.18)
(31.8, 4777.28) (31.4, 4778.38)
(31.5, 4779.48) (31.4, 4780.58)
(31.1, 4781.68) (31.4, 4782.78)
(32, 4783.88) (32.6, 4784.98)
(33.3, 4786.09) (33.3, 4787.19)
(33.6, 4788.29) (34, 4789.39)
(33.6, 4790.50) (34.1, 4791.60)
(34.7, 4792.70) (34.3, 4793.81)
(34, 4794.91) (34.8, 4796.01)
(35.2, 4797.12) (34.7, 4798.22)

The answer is 6.0 angstrom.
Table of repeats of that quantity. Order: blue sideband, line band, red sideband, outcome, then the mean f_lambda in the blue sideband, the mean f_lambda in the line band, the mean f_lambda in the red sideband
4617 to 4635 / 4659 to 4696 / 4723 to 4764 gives 2.82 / 32.8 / 30.6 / 33.6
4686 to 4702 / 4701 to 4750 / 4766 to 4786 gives -3.45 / 30.5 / 33.1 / 31.6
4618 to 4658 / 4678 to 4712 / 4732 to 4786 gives 1.59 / 31.8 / 30.8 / 32.8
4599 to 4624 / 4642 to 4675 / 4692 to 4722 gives 1.46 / 33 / 31.1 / 32.1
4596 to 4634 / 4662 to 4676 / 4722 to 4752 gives 1.29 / 32.6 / 30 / 33.5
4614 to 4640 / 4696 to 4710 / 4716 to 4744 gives 0.91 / 31.9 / 31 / 33.6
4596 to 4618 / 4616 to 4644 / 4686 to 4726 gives 0.31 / 32.4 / 31.9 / 32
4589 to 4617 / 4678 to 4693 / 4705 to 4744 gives 1.17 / 31.9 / 30.3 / 33.4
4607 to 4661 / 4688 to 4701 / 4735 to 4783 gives 0.68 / 32.2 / 30.8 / 32.8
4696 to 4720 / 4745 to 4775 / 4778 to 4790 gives -0.45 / 32.2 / 32.8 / 32.3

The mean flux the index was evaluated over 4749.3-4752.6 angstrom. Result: 34.3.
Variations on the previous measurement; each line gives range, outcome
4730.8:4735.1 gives 33.5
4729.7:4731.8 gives 34.6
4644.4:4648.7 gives 33.2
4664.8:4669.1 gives 26.8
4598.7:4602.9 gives 30.1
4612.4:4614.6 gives 35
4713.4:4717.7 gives 34.7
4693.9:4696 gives 30.8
